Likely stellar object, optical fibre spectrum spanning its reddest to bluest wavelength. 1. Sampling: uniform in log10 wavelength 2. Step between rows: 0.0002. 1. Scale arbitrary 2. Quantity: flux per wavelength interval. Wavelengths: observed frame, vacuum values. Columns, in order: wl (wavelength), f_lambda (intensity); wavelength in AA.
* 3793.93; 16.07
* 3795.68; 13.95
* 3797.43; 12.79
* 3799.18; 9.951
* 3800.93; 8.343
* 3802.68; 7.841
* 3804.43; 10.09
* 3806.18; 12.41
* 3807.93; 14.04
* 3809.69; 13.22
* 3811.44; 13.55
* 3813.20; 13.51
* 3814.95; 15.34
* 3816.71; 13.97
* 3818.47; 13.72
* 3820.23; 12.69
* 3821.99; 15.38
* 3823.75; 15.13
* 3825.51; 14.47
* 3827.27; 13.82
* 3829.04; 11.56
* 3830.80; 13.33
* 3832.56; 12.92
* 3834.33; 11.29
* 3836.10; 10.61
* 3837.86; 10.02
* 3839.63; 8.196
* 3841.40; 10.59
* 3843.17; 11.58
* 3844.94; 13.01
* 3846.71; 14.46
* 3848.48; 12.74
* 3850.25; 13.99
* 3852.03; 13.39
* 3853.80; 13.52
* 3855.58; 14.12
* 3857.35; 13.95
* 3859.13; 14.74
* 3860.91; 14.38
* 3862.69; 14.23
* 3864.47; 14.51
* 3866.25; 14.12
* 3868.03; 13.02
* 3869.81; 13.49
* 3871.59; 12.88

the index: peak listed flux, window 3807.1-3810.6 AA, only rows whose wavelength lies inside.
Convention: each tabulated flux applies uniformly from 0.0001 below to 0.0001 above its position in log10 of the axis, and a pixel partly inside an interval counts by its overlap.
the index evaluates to 14.04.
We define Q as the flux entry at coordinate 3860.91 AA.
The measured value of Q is 14.38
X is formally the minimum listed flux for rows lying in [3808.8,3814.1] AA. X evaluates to 13.22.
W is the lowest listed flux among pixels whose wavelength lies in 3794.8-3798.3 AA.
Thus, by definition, 12.79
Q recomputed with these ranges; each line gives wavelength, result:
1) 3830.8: 13.33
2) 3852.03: 13.39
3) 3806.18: 12.41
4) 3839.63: 8.196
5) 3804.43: 10.09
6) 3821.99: 15.38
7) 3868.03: 13.02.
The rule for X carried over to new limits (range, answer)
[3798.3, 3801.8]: 8.343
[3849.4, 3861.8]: 13.39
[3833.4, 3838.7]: 10.02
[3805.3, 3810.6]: 12.41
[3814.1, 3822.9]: 12.69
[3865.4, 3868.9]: 13.02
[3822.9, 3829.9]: 11.56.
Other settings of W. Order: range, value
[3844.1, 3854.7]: 12.74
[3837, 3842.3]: 8.196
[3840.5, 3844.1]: 10.59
